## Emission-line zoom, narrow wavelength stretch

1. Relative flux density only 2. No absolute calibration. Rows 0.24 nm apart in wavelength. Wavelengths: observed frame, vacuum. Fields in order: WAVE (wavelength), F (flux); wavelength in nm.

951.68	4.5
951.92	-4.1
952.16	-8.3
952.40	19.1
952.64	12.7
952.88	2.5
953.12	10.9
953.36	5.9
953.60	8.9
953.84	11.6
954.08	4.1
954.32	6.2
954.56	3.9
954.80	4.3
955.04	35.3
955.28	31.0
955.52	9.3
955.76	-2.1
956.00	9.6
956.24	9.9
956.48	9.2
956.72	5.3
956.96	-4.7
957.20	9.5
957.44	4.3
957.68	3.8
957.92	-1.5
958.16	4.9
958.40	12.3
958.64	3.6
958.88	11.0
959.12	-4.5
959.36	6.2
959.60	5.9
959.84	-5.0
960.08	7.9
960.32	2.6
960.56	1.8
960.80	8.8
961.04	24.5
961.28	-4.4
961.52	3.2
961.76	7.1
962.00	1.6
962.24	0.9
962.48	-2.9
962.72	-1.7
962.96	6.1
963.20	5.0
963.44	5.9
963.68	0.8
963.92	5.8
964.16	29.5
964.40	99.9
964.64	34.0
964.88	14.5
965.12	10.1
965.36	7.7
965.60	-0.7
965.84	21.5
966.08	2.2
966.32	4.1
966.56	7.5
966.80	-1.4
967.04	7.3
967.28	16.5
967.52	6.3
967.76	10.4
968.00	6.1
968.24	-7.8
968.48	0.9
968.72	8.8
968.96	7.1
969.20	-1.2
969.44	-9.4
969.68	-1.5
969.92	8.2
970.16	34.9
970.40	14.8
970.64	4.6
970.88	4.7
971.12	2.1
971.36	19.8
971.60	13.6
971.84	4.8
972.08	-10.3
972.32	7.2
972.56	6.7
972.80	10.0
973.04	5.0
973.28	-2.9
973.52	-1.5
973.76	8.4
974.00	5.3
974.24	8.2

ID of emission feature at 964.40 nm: [O III]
